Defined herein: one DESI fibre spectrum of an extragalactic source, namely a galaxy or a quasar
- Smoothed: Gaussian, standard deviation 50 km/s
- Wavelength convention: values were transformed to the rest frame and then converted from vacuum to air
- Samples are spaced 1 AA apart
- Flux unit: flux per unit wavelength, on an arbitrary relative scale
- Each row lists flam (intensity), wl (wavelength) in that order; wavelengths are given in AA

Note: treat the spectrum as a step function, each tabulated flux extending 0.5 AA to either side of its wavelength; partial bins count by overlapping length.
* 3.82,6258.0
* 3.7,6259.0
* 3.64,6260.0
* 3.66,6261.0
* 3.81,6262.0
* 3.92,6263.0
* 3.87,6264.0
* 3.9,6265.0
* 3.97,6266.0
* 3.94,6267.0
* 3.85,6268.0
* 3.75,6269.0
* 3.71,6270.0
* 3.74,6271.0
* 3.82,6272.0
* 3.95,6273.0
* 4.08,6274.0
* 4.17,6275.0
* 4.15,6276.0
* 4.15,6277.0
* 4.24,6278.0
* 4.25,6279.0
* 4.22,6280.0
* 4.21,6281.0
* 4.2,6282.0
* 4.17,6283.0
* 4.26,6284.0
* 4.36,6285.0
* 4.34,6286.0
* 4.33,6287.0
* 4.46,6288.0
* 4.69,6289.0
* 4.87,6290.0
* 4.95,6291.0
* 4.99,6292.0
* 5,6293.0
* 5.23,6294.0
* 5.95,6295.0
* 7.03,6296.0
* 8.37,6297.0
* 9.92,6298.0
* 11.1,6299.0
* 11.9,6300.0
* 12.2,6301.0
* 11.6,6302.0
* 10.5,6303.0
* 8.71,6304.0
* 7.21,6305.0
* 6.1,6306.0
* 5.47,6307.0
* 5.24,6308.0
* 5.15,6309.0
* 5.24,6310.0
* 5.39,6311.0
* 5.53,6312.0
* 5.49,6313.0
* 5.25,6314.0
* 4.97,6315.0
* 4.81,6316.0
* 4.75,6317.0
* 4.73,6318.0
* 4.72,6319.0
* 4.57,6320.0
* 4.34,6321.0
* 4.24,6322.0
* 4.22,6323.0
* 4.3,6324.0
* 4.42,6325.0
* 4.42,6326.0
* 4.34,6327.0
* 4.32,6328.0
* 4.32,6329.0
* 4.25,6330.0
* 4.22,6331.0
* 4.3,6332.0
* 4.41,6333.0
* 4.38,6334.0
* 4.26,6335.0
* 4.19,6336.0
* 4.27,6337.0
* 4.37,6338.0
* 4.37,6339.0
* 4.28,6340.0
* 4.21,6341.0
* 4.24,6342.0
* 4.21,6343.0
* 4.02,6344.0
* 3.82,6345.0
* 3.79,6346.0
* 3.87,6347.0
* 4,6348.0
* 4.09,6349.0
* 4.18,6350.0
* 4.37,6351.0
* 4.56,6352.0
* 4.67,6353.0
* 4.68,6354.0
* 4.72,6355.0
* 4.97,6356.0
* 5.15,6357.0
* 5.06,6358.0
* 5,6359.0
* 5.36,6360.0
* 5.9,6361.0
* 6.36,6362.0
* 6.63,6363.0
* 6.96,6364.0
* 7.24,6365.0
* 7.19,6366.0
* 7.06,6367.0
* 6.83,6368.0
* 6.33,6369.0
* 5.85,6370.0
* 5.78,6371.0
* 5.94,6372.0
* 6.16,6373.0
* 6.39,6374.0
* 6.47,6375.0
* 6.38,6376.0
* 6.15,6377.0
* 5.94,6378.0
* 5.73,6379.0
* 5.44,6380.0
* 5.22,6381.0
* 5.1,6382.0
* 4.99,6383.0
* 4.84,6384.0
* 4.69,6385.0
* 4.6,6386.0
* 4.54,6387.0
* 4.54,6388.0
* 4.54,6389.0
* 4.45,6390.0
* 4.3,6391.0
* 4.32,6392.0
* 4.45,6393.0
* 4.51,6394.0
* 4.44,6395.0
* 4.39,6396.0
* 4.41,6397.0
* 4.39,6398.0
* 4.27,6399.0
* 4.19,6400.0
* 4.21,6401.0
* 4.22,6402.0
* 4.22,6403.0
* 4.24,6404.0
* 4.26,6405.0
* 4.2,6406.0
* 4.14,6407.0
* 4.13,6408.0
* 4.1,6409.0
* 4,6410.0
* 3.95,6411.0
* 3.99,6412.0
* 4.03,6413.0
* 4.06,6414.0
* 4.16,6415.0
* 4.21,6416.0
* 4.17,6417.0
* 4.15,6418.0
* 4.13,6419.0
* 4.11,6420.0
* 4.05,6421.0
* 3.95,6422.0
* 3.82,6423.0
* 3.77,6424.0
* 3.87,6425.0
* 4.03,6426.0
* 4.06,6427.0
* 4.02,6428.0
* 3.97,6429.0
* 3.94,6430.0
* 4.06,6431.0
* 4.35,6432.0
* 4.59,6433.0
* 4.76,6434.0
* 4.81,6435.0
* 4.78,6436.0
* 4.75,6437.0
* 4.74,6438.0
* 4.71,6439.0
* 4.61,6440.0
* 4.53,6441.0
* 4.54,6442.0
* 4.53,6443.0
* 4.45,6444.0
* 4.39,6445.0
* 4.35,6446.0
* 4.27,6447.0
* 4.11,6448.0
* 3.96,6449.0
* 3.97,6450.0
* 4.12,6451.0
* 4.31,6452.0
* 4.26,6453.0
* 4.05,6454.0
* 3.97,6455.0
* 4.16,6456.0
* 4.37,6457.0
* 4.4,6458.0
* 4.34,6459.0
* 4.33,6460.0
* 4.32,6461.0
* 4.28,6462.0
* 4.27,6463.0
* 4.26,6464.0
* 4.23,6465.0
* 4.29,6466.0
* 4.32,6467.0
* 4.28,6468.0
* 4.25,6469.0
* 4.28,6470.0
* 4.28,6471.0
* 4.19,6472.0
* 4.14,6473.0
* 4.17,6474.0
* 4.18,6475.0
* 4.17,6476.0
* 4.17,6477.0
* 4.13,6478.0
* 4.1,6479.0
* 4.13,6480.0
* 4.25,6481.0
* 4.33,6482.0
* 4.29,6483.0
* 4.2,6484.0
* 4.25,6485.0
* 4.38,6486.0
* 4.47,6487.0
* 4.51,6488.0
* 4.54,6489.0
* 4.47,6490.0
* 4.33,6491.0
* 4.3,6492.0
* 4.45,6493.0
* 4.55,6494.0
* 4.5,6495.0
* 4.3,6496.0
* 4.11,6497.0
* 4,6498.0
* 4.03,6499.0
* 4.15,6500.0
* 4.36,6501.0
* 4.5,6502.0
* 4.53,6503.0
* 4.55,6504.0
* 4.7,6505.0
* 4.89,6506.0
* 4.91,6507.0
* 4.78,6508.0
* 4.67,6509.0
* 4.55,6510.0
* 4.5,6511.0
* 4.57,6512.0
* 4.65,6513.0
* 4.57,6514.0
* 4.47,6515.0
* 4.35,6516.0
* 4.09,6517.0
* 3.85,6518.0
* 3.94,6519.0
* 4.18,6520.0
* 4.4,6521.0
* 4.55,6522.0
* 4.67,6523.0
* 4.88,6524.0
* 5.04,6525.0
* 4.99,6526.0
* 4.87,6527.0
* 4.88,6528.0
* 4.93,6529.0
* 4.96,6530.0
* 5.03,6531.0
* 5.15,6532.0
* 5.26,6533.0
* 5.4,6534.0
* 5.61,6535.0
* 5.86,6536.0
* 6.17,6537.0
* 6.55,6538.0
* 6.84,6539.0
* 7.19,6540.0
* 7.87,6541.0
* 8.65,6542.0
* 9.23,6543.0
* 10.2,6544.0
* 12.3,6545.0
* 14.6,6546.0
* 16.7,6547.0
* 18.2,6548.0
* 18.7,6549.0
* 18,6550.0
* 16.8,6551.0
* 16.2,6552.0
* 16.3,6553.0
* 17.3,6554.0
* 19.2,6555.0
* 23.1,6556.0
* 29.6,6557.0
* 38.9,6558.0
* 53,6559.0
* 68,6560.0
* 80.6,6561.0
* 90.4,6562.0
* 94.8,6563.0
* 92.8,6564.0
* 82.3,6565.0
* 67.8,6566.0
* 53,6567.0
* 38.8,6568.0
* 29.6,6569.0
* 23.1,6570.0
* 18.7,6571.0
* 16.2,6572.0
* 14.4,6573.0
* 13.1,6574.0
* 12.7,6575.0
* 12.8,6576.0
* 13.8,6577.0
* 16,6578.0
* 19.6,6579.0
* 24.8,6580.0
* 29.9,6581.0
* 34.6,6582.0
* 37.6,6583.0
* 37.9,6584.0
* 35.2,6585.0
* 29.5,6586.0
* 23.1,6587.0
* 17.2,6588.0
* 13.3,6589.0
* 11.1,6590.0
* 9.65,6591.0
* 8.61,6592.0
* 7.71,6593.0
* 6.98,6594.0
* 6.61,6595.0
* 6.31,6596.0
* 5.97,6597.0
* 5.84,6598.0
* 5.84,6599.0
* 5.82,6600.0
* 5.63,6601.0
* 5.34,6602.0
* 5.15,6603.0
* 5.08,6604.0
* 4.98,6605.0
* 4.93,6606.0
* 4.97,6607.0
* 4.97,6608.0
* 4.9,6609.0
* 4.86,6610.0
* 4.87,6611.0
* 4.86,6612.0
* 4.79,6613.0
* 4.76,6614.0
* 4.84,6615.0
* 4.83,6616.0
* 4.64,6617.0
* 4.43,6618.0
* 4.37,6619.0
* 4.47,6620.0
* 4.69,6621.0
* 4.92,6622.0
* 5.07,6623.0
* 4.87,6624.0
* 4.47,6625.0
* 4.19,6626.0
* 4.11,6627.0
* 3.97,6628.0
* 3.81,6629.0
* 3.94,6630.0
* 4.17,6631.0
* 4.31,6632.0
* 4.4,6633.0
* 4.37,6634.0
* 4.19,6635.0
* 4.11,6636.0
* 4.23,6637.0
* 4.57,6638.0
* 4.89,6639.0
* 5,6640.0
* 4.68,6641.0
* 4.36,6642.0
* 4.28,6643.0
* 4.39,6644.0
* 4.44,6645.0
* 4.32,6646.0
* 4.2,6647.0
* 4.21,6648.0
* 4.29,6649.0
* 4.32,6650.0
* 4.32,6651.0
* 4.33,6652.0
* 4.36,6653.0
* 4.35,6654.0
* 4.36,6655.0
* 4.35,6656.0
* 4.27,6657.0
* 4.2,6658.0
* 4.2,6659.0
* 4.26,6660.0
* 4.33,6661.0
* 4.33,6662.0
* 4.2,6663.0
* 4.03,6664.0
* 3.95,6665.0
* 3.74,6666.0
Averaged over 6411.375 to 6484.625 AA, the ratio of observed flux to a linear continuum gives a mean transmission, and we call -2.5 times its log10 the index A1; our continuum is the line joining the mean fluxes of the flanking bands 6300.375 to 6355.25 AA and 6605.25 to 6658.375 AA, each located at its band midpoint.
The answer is 0.14 mag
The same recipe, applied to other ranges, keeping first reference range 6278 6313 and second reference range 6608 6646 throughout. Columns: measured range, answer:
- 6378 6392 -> 0.19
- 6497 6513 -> 0.15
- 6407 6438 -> 0.32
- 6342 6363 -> 0.27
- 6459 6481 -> 0.26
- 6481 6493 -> 0.20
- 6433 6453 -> 0.23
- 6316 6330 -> 0.35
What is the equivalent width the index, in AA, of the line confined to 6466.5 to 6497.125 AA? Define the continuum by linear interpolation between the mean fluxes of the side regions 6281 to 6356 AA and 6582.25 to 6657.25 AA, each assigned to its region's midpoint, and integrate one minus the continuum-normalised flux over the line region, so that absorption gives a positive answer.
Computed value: 9.9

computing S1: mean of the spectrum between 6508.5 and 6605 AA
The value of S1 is 18.3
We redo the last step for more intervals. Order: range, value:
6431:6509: 4.36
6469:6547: 5.16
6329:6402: 4.97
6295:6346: 5.64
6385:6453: 4.27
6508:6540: 4.95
